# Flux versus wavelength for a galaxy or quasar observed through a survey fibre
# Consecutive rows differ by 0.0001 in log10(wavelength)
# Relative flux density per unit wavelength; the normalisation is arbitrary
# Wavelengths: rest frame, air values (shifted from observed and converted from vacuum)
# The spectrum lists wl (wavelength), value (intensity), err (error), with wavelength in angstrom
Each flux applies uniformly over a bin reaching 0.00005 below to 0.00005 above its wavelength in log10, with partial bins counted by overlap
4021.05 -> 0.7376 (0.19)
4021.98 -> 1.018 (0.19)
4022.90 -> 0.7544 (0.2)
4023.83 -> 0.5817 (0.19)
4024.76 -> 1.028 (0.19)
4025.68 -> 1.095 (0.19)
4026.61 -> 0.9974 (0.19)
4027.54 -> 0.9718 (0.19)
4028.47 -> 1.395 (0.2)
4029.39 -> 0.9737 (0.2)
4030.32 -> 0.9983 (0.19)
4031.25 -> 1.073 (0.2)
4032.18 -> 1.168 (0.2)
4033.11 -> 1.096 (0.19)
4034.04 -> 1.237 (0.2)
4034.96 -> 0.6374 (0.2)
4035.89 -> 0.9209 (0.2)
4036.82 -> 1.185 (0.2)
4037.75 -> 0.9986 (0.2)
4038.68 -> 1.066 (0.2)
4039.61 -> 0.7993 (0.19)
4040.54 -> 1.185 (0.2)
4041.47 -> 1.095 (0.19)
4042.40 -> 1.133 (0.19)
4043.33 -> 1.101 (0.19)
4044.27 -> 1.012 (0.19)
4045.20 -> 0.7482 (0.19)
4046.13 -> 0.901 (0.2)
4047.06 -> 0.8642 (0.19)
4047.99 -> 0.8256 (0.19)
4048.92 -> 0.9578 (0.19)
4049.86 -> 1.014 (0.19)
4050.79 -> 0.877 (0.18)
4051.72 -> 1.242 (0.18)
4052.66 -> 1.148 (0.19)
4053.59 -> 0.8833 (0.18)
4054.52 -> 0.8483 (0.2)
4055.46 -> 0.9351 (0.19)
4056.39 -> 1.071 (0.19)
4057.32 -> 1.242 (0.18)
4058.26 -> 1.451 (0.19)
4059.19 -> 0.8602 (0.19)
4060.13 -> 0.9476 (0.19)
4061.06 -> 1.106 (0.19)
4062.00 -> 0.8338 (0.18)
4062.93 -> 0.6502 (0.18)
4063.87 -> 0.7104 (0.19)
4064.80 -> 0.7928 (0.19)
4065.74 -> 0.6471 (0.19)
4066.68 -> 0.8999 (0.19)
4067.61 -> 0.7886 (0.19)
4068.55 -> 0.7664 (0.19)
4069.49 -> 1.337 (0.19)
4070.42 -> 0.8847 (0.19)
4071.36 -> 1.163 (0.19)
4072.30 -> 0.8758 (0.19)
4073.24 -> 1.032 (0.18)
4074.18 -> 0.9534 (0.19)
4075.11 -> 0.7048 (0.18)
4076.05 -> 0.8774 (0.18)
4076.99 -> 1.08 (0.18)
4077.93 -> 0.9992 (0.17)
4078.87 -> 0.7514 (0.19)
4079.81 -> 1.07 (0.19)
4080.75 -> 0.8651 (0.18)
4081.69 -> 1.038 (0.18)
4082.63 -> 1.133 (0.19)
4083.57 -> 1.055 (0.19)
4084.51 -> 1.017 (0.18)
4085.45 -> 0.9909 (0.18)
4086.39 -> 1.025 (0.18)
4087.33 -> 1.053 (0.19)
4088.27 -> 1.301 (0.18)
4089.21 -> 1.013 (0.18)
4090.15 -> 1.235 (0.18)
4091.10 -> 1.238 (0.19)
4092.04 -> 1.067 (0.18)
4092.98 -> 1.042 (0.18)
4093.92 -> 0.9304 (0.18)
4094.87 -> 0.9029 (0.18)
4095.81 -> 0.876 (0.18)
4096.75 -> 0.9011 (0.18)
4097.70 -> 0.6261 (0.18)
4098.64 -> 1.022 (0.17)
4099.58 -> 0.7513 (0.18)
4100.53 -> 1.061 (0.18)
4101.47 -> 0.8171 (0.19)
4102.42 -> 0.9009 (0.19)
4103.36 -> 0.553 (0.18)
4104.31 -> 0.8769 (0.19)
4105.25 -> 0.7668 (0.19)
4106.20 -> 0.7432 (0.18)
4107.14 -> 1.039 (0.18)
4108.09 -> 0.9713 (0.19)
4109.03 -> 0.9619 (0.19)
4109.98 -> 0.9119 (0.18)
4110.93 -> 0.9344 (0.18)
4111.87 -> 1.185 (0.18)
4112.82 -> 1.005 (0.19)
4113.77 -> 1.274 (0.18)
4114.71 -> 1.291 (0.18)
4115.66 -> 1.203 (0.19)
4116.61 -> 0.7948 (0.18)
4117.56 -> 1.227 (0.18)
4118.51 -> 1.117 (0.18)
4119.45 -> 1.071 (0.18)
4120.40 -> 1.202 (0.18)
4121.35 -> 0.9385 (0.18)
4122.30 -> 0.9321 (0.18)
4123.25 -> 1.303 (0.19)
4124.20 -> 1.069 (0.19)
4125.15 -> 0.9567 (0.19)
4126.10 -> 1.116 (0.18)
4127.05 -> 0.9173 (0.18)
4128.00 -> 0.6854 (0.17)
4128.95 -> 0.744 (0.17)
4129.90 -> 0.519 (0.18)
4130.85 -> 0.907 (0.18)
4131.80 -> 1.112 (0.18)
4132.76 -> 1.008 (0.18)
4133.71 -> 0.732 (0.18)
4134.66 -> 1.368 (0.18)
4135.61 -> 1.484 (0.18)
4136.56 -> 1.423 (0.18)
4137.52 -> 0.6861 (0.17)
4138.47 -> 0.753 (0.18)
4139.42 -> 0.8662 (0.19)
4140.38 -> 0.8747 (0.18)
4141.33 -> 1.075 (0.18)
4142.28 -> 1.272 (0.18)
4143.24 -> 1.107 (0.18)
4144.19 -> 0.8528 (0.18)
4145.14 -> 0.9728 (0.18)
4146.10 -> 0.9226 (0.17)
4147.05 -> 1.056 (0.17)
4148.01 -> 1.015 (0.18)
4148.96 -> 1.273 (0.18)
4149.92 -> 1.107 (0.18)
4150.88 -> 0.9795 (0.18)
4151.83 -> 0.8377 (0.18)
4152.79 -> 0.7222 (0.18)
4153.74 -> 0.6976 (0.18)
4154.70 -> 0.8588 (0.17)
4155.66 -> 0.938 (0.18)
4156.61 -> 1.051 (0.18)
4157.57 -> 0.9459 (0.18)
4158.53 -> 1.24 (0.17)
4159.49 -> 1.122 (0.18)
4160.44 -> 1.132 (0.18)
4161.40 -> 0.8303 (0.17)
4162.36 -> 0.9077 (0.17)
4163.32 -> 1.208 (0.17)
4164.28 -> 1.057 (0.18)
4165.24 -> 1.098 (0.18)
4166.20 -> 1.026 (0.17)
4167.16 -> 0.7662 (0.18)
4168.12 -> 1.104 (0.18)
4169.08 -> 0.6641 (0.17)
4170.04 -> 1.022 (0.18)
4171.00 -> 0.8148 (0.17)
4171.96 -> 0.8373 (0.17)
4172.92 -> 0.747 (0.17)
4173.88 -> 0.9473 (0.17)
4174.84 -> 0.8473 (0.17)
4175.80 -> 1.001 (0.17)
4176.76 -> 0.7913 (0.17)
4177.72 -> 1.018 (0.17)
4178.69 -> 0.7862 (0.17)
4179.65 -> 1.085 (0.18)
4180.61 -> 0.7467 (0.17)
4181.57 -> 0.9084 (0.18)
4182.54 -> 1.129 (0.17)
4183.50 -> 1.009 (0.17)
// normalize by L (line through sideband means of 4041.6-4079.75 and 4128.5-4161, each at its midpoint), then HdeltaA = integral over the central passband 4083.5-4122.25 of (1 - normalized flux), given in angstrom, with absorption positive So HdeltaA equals -1.0 angstrom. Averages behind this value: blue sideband 0.95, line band 0.996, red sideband 0.99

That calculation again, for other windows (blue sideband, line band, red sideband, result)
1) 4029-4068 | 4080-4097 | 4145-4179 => -1.3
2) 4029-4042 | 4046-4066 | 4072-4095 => 1.4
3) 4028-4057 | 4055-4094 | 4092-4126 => 0.4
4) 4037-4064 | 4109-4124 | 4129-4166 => -1.4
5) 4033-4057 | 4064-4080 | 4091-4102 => 0.8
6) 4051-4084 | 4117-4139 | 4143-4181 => -1.3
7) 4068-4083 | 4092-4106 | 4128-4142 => 1.5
